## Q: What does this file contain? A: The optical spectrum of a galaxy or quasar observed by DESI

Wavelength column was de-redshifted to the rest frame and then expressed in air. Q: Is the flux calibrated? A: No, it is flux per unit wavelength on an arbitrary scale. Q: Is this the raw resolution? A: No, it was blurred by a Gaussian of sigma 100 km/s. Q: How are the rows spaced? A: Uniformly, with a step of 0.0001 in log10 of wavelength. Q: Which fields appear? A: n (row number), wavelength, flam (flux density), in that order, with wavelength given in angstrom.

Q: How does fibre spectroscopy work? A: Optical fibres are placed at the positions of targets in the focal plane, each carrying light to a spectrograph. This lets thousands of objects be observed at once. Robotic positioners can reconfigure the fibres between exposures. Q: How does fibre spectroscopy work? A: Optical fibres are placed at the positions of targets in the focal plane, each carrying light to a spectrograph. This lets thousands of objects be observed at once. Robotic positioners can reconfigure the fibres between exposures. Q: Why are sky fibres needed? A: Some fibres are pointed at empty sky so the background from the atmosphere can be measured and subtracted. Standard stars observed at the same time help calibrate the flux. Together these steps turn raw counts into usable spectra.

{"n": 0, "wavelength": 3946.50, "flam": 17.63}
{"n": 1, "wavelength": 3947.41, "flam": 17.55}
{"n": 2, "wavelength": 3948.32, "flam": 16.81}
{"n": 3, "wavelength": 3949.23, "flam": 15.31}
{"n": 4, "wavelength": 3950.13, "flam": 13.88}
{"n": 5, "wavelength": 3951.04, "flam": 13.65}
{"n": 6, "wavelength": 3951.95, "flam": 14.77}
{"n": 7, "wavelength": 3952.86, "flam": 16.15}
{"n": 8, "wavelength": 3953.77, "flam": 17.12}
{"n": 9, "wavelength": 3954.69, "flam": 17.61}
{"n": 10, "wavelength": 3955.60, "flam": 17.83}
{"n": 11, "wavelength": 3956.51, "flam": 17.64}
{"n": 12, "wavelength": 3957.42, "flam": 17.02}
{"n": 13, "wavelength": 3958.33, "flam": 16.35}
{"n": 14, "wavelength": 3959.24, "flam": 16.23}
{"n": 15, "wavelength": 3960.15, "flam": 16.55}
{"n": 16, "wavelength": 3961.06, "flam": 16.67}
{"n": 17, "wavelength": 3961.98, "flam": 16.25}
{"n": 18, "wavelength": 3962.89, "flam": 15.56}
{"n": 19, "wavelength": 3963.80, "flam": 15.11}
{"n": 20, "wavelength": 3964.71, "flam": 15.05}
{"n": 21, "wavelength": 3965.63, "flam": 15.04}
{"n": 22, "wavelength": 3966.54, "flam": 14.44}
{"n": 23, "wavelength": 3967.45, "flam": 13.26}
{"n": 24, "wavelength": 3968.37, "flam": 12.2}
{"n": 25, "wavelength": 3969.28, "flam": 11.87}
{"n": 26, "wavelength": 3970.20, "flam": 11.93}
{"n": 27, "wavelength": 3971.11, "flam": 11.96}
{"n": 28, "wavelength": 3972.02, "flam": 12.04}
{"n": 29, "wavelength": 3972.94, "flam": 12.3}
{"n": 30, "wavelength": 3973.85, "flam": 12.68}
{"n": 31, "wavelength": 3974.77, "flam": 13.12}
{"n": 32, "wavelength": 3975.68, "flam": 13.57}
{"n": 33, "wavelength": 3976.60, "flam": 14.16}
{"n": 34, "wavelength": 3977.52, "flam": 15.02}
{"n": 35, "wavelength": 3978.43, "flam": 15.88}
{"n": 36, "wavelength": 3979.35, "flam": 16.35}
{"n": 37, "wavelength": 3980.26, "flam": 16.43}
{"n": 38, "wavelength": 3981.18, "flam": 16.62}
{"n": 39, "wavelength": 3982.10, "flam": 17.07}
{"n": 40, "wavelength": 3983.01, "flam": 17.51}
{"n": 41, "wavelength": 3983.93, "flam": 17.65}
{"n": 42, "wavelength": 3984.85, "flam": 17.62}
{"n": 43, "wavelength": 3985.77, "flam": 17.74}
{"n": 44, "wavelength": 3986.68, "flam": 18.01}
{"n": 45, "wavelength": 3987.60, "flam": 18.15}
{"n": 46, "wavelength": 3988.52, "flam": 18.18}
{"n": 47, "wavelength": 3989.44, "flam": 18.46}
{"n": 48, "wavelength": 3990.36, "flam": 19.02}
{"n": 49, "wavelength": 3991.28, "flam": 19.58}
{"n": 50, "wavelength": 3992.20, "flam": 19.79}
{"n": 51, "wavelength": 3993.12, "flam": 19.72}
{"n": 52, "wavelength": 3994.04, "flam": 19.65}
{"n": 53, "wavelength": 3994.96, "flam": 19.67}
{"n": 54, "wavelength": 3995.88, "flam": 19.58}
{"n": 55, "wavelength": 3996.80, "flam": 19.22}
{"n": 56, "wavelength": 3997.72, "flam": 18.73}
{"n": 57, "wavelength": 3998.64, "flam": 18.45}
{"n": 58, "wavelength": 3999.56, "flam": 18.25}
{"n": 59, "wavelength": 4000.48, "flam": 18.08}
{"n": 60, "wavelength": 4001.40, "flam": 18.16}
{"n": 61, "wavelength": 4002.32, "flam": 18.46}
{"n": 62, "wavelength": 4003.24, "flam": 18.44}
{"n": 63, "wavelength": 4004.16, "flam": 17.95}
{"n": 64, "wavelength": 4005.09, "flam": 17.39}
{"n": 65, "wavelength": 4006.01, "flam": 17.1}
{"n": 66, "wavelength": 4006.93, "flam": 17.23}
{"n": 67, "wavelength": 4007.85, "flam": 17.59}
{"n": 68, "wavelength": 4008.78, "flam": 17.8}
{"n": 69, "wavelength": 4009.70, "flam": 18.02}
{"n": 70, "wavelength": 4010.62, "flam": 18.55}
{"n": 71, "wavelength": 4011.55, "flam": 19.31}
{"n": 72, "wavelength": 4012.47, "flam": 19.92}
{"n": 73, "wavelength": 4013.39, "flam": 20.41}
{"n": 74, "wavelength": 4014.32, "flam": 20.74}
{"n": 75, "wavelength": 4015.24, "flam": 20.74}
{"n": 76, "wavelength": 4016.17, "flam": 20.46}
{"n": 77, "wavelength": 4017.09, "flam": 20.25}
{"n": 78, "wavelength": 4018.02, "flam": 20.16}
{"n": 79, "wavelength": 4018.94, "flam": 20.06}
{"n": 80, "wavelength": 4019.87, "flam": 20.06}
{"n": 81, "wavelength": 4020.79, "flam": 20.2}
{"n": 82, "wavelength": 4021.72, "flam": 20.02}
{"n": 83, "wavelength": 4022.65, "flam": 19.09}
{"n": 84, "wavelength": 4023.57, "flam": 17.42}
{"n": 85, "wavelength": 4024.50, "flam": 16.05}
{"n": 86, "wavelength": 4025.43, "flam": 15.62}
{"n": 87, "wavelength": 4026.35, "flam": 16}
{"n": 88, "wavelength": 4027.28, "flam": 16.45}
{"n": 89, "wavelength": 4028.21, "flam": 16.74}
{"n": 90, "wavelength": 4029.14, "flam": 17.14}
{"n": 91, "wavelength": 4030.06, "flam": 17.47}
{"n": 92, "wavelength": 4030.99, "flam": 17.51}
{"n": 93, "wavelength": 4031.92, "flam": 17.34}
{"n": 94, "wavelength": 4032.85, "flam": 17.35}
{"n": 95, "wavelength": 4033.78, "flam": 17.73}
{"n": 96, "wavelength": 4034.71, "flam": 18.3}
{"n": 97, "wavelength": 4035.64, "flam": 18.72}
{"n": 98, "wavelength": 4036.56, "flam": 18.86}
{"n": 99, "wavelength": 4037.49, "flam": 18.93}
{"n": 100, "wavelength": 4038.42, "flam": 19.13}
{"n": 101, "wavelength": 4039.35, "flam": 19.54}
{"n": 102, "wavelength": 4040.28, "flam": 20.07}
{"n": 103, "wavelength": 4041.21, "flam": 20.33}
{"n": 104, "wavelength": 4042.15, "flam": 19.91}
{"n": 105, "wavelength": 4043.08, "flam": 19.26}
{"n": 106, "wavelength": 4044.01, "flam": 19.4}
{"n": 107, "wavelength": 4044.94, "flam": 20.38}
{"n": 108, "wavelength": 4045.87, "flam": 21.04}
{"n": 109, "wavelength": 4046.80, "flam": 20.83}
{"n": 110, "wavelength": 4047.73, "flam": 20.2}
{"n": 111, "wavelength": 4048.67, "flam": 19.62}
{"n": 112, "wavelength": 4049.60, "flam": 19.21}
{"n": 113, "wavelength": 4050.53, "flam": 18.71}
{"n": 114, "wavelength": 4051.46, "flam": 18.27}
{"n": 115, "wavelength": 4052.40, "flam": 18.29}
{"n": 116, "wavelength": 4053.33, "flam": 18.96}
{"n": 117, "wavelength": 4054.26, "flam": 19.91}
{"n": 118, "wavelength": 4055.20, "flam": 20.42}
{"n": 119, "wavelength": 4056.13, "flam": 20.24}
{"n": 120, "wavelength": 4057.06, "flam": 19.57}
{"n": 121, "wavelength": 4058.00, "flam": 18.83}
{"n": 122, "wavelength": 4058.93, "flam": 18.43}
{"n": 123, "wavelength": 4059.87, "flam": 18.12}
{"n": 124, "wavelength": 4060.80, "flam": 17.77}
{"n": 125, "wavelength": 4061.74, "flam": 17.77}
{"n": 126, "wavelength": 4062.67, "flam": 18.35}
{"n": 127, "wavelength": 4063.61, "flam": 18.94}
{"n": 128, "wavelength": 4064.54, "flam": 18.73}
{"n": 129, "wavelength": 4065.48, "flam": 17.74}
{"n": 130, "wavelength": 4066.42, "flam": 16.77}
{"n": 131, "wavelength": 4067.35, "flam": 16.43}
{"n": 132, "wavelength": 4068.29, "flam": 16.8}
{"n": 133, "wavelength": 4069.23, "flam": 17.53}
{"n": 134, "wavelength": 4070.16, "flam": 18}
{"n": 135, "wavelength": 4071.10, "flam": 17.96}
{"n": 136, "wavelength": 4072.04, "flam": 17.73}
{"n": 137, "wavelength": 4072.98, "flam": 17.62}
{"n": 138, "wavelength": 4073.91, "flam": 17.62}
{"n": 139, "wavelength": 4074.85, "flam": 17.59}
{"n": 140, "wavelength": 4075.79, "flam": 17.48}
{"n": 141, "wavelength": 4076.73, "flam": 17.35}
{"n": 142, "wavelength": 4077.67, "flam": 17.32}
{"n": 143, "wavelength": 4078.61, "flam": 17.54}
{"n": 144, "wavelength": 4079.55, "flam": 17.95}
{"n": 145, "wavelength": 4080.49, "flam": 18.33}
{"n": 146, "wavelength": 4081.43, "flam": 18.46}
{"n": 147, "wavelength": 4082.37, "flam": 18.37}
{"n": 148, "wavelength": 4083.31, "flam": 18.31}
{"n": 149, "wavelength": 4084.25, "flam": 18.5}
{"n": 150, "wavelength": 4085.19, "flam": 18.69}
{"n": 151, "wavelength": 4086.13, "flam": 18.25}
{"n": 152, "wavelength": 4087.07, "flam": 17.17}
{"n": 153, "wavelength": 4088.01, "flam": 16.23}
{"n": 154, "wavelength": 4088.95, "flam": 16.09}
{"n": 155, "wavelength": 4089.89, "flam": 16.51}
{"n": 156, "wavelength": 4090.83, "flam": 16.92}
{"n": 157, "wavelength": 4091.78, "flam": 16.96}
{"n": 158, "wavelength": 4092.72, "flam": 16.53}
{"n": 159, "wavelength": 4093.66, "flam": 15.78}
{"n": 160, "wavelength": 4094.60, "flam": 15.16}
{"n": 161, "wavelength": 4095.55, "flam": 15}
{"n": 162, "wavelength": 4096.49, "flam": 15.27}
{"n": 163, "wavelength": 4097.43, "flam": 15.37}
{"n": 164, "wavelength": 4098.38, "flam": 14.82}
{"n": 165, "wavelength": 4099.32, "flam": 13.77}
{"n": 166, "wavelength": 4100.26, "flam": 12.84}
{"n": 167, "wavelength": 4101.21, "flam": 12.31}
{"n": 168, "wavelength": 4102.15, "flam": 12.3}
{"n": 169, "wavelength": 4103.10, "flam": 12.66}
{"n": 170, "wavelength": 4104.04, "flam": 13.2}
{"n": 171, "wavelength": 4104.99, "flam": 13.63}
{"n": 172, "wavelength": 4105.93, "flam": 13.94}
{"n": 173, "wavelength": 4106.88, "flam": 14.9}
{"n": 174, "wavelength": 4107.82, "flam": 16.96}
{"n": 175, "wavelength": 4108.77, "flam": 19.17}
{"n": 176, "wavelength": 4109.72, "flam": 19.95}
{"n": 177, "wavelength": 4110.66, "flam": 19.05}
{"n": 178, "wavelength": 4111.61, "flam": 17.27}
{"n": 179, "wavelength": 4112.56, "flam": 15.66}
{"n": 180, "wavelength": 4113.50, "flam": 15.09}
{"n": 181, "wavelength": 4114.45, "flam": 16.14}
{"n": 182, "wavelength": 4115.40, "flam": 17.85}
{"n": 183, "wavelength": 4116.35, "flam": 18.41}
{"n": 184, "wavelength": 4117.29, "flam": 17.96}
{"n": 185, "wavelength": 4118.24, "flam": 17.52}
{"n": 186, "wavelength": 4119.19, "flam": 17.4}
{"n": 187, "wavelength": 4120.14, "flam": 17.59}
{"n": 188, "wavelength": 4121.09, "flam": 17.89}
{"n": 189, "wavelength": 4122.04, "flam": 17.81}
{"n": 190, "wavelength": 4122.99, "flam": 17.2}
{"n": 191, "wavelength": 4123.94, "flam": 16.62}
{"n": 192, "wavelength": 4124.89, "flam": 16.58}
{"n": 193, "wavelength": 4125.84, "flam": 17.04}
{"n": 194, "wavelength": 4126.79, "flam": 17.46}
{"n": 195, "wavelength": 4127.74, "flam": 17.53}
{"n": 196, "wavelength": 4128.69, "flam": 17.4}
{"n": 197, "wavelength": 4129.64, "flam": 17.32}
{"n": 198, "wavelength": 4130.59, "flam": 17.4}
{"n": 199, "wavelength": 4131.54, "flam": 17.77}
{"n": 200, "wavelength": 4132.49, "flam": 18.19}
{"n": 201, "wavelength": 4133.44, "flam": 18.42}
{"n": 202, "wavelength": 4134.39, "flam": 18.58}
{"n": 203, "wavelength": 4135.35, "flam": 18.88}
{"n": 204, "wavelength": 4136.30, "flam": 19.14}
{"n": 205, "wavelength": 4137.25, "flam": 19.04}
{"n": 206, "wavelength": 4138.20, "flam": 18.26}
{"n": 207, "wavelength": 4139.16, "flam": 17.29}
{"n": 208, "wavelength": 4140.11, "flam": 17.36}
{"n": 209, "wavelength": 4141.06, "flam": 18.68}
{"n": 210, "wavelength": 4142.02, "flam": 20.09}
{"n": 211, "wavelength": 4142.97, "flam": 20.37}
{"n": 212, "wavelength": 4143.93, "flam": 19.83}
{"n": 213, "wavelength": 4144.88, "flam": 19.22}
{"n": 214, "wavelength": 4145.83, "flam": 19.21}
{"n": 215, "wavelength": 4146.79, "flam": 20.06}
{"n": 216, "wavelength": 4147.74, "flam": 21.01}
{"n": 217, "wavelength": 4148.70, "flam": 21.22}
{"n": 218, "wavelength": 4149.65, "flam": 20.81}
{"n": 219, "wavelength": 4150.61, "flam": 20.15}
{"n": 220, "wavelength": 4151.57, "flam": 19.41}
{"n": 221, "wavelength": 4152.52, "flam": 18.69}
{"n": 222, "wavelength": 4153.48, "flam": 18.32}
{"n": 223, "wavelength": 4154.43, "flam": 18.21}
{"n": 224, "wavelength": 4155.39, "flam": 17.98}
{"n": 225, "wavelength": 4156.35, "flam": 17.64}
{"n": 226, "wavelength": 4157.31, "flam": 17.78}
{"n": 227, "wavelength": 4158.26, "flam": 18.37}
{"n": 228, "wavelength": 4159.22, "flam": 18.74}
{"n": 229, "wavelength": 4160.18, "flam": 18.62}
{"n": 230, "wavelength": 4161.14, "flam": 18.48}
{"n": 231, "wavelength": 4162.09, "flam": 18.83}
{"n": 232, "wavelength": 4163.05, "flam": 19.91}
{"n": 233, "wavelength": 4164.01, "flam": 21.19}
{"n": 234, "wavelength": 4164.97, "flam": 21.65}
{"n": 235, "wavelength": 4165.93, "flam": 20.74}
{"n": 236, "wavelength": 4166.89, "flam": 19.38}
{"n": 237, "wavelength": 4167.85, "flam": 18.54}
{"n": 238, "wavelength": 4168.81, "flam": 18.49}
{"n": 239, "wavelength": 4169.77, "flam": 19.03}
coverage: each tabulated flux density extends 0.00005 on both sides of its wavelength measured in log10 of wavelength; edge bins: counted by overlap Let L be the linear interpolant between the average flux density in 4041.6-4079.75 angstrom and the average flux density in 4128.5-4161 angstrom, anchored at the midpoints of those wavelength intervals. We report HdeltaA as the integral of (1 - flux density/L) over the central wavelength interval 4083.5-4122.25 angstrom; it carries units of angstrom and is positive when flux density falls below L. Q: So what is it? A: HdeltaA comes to 5.13 angstrom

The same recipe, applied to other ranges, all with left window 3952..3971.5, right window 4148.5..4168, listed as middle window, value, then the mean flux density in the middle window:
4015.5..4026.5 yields -1.60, 18.9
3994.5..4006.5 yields -1.73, 18.4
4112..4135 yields 1.47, 17.4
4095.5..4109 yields 2.85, 14.3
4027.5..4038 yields -0.66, 17.8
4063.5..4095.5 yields 0.49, 17.4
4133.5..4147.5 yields -0.09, 19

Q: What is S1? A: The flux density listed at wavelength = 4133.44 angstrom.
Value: 18.42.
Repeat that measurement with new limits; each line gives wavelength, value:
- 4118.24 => 17.52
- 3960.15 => 16.55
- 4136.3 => 19.14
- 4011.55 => 19.31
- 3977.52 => 15.02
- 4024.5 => 16.05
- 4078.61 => 17.54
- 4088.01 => 16.23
